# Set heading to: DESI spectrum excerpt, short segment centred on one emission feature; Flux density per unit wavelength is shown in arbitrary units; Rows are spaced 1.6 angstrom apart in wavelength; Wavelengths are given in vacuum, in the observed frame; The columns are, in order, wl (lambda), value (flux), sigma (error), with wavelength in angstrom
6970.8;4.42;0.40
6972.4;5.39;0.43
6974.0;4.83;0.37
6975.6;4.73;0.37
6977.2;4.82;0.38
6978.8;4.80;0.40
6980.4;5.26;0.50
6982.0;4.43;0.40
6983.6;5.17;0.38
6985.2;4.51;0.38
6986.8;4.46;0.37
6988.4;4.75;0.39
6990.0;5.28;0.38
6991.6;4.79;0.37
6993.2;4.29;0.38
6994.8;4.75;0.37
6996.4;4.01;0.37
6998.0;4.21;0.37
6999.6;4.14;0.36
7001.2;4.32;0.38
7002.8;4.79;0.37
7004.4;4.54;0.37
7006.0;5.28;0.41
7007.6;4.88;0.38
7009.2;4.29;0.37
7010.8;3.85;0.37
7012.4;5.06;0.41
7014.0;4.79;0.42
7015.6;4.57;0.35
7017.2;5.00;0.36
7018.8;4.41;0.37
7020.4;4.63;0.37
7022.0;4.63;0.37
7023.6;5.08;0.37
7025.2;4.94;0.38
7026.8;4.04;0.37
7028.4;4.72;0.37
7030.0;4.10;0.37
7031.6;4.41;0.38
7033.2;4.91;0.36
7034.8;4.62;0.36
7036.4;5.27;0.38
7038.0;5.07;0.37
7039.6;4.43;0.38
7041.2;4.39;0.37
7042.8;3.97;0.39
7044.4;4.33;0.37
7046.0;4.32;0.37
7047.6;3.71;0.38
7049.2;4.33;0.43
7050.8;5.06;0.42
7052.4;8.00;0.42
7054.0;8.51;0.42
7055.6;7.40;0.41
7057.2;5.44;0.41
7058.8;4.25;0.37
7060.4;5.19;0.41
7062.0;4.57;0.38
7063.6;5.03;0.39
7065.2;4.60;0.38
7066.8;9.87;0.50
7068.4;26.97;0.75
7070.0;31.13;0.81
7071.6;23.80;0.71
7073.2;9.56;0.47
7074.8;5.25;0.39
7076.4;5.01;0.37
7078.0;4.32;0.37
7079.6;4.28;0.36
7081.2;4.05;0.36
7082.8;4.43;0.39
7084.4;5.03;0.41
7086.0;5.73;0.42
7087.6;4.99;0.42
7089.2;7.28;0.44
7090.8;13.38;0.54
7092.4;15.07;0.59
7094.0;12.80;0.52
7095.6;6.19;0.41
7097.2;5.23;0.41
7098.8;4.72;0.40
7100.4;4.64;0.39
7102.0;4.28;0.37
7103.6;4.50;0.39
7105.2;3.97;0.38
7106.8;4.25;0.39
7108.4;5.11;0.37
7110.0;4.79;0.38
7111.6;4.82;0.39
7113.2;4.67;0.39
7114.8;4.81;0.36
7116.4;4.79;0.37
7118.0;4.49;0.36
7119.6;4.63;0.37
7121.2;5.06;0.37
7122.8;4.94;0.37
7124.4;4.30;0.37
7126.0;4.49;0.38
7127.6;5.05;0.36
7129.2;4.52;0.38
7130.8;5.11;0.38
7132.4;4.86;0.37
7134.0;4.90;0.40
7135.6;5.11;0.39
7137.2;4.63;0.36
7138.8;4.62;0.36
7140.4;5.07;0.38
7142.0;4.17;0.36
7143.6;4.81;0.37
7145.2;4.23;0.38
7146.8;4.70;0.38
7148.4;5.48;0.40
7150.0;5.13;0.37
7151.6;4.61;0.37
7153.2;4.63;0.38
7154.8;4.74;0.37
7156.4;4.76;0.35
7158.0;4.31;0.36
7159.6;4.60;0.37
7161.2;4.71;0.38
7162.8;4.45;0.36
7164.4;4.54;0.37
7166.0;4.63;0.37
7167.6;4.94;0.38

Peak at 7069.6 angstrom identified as H-alpha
